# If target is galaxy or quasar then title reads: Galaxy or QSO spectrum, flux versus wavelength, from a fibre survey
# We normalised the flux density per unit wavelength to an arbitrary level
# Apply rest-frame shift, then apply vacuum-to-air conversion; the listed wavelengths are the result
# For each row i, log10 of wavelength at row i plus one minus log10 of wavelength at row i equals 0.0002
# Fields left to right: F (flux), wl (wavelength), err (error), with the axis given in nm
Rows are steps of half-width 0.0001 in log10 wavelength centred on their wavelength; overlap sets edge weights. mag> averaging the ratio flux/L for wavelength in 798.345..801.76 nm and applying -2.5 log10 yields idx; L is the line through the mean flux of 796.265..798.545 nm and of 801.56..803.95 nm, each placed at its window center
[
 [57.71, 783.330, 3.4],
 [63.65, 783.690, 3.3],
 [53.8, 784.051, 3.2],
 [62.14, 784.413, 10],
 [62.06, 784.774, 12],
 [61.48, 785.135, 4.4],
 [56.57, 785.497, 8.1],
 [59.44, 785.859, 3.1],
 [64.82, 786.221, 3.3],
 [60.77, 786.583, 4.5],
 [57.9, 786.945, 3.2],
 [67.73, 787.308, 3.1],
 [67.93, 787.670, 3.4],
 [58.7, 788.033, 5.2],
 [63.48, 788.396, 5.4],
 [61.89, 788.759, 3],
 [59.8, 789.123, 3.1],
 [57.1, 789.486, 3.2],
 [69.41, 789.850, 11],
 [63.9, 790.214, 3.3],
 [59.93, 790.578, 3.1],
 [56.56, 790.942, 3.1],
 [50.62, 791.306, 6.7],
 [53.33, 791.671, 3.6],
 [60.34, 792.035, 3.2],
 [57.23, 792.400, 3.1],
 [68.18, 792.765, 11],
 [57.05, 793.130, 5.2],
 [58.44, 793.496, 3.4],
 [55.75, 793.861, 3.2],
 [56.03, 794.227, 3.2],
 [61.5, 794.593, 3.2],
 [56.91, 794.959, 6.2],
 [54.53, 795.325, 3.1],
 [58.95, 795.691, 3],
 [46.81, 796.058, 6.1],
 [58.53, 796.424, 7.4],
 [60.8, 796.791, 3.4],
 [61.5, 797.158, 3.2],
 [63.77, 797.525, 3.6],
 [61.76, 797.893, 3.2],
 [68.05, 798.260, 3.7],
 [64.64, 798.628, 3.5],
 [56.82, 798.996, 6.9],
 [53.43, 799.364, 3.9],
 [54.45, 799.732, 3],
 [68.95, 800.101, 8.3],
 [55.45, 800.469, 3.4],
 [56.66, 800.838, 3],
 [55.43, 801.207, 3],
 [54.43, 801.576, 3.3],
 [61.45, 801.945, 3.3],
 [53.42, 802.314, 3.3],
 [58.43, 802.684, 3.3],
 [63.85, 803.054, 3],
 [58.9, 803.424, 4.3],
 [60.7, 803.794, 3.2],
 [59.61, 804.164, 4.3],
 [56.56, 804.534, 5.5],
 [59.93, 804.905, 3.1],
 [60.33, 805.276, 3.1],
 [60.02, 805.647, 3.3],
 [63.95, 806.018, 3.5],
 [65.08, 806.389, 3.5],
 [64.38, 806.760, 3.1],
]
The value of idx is 0.05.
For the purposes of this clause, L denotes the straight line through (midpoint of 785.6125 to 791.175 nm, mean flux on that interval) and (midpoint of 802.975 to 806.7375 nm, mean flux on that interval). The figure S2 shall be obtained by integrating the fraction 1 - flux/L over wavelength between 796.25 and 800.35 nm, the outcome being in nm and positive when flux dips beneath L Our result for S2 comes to 0.02 nm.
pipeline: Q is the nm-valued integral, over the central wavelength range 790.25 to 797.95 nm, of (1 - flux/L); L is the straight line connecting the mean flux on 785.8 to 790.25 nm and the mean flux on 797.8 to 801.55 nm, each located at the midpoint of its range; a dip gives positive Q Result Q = 0.35 nm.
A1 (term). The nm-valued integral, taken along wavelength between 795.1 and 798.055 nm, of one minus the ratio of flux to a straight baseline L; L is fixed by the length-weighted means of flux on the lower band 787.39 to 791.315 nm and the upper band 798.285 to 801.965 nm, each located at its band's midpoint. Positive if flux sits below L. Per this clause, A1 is 0.06 nm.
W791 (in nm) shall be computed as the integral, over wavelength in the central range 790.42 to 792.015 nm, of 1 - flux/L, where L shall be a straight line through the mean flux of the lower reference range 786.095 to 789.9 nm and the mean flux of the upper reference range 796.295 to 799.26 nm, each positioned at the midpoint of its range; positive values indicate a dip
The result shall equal 0.17 nm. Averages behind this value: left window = 62.4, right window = 61.8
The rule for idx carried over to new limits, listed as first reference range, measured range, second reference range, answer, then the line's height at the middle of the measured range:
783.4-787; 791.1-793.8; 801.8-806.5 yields 0.04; 60.2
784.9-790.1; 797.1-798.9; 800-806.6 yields -0.06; 60.3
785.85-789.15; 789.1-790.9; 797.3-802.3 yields 0.00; 61.9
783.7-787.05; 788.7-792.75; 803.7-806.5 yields 0.02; 60.3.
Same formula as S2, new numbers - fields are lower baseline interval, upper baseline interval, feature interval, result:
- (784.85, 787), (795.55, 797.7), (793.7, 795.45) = 0.051 nm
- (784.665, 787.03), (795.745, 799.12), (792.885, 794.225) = 0.065 nm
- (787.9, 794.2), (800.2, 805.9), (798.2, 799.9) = -0.001 nm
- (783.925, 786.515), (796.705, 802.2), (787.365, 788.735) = -0.080 nm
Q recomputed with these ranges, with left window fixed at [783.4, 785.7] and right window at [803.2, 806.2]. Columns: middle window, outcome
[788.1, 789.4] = -0.03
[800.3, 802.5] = 0.14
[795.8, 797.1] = 0.08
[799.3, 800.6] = 0.03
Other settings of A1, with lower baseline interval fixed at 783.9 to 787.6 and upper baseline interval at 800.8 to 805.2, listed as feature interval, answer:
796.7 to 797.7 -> -0.05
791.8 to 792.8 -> -0.01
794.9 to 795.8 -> 0.04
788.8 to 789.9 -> -0.01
